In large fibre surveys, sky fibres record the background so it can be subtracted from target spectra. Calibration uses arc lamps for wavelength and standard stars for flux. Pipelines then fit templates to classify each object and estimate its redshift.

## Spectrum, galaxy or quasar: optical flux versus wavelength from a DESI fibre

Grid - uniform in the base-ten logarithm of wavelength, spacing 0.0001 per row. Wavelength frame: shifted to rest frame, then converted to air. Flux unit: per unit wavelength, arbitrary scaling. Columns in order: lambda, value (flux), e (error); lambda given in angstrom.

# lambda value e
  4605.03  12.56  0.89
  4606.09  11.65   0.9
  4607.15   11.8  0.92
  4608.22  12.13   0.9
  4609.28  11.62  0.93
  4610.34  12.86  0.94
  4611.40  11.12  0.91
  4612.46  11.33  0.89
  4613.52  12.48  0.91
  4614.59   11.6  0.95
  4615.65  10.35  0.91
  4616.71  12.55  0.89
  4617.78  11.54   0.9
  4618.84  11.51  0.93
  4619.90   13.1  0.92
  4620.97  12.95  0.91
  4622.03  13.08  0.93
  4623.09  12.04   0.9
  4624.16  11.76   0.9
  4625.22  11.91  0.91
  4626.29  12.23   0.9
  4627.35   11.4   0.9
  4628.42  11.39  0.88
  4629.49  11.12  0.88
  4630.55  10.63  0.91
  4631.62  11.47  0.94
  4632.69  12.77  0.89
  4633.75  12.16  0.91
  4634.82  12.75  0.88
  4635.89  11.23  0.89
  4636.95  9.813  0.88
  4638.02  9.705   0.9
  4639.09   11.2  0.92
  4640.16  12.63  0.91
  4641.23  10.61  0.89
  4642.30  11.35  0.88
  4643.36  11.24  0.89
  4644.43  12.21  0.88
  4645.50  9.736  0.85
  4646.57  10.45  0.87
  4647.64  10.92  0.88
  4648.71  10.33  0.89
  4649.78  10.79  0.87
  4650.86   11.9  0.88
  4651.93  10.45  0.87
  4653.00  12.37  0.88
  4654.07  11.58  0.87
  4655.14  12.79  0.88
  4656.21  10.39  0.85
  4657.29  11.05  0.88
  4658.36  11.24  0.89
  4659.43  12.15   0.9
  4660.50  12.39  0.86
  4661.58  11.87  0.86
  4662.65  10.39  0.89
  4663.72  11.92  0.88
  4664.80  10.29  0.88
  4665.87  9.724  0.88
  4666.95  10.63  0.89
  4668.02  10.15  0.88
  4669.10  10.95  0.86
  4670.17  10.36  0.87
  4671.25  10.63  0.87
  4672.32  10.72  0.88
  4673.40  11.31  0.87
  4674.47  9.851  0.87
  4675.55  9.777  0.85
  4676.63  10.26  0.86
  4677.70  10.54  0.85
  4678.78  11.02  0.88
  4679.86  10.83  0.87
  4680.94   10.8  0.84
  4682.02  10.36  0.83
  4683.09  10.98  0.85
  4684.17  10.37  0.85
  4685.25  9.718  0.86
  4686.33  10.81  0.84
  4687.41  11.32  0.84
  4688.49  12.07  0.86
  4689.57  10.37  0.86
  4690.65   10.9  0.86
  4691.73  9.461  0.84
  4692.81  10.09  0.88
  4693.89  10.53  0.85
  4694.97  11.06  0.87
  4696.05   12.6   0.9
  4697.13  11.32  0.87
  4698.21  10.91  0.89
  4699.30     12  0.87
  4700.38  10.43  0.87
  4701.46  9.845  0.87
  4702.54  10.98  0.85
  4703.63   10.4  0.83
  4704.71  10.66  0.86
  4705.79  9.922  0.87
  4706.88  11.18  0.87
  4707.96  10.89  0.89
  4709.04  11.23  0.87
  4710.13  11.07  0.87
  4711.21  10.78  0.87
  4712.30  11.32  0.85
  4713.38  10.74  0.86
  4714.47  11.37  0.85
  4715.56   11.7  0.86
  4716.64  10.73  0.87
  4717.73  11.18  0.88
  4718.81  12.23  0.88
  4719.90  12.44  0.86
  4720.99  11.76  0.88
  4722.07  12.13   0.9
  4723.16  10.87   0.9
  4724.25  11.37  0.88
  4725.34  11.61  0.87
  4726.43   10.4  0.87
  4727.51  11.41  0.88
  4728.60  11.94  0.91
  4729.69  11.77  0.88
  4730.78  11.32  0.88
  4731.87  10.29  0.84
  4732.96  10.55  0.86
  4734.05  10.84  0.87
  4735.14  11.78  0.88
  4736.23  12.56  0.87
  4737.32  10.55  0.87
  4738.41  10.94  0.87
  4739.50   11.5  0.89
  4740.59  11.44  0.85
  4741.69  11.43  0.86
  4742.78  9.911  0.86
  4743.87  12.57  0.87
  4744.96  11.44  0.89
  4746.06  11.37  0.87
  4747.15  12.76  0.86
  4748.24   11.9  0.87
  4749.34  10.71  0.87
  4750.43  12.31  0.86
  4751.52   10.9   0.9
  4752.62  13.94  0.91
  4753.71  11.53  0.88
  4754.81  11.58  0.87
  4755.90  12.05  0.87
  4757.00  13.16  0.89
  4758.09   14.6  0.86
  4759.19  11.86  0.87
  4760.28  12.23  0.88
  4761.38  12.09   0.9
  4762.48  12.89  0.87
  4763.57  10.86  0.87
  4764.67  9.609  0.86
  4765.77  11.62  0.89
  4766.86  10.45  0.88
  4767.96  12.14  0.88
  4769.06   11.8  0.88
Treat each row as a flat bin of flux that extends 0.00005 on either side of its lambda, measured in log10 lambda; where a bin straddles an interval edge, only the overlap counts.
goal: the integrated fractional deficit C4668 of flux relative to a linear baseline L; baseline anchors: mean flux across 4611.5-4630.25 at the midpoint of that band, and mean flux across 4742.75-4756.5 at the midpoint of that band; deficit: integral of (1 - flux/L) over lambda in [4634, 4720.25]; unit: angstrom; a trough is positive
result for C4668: 6.5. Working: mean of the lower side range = 11.9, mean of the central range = 11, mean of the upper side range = 11.8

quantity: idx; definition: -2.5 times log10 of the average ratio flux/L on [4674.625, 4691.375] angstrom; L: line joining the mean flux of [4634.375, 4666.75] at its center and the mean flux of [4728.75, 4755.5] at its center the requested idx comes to 0.065 mag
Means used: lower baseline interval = 11.2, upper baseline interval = 11.5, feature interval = 10.6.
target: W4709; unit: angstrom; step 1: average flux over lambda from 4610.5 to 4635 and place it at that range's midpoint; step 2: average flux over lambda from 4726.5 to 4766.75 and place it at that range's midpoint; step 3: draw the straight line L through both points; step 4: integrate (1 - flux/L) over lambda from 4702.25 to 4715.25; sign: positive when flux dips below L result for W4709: 0.9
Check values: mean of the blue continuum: 11.9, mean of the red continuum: 11.6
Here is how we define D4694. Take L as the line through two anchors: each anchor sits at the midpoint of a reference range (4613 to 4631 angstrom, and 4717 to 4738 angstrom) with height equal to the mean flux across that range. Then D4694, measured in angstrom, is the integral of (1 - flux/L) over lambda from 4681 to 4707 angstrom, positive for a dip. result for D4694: 1.80 angstrom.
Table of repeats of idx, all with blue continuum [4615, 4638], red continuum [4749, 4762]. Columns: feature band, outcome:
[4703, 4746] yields 0.085 mag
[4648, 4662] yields 0.037 mag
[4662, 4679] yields 0.135 mag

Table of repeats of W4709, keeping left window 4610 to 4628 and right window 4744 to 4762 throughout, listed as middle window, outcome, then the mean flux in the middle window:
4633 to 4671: 2.8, 11.1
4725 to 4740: 1.1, 11.2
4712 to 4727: 0.9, 11.4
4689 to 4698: 1.0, 10.8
